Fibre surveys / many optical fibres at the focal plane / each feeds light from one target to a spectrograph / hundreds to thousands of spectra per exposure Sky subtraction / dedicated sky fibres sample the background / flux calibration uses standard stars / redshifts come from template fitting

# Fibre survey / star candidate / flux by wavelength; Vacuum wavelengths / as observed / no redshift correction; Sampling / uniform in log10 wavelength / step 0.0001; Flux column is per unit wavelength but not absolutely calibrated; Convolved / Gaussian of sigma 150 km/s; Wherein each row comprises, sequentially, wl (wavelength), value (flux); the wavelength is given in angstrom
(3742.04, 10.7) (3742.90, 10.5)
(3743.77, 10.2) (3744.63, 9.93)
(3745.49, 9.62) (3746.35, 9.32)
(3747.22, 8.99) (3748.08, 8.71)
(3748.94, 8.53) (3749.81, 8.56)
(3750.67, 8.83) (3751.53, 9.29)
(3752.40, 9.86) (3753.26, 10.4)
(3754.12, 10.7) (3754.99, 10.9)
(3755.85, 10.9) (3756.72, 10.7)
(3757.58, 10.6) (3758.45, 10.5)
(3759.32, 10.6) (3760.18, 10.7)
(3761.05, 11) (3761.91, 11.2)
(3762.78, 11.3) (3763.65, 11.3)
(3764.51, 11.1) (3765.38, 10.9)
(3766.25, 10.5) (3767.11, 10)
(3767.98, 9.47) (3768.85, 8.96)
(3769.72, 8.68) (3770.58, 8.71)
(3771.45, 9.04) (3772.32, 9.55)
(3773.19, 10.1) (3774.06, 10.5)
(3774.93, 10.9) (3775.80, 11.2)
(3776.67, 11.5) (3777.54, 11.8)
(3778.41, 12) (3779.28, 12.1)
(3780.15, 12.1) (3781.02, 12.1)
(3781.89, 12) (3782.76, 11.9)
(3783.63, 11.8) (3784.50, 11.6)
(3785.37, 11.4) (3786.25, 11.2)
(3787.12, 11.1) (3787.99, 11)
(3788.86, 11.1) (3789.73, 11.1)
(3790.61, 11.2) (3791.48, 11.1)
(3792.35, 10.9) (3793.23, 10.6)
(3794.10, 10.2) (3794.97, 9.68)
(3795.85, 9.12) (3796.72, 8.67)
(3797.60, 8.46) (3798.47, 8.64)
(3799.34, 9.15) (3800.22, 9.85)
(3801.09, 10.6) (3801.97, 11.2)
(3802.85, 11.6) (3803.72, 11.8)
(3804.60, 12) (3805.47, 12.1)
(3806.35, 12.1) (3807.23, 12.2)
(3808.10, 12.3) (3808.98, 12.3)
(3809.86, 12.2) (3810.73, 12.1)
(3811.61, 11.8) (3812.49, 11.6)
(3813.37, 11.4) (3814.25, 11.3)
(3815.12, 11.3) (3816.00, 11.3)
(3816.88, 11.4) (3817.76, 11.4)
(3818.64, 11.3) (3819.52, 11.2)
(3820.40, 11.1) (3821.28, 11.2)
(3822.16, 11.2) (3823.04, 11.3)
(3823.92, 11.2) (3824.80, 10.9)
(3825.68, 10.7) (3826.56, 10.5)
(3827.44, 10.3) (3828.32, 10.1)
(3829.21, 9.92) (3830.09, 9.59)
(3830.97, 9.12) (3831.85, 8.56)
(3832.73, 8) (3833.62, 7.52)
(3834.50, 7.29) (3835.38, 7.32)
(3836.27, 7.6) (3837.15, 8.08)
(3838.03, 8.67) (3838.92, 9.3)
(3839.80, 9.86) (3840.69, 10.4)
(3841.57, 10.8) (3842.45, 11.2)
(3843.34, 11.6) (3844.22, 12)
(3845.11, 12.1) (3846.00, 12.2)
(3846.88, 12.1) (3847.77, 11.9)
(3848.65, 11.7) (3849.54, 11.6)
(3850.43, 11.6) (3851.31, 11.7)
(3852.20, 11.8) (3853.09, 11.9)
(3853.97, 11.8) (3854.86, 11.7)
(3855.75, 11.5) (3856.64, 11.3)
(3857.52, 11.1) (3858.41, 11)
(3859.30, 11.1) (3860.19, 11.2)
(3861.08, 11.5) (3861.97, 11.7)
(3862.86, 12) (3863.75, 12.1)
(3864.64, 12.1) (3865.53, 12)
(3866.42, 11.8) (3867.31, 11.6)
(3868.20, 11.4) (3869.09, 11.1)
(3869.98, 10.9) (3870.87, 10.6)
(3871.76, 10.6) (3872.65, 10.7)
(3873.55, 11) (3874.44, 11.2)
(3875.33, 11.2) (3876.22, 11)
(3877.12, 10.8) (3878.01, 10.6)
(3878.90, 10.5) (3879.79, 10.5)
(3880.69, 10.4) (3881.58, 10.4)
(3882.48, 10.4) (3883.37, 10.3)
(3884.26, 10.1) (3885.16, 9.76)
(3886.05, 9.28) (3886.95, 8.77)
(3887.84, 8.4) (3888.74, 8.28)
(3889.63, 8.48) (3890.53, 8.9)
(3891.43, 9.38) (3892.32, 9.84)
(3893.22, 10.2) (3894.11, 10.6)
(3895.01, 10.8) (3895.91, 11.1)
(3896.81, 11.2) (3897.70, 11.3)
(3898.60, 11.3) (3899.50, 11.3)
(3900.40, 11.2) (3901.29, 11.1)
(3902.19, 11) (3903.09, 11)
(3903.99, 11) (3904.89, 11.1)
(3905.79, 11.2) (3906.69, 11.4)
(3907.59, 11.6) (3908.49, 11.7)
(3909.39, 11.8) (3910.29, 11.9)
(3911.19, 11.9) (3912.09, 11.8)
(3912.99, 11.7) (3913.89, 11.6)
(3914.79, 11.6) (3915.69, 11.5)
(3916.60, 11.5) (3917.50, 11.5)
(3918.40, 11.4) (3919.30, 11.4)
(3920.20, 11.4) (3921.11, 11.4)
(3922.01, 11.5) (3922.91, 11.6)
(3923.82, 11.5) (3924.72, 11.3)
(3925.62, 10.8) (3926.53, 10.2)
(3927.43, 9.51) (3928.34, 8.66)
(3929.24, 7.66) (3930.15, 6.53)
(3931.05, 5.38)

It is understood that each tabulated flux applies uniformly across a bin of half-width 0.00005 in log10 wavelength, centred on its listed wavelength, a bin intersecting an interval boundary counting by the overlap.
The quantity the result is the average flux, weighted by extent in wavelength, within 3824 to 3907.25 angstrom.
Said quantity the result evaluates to 10.6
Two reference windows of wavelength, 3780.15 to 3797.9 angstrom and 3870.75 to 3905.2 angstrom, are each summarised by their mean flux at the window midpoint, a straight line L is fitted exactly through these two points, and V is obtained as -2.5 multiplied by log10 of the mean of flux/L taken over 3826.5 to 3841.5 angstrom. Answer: 0.19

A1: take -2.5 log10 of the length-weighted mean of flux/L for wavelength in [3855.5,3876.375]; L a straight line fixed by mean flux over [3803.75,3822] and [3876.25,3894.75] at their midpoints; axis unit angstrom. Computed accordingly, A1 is -0.10 mag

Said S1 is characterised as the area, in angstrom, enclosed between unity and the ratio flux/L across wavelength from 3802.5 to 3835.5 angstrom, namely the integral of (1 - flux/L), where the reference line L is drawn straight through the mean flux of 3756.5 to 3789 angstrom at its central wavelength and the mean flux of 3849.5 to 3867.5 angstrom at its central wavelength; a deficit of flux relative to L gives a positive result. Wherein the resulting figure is 1.2 angstrom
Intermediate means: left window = 10.8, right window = 11.6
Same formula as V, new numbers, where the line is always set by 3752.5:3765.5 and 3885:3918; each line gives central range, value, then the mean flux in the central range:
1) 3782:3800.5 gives 0.03 mag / 10.5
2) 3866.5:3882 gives -0.01 mag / 10.9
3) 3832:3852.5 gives 0.06 mag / 10.2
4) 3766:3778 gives 0.08 mag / 10.1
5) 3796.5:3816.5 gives -0.03 mag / 11.2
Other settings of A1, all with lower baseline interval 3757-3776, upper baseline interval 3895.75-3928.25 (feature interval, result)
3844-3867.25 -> -0.08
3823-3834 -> 0.10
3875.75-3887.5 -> 0.09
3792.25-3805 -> 0.04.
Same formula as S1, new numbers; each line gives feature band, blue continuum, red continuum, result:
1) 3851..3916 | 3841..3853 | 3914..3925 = 3.6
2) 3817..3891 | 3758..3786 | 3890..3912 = 2.3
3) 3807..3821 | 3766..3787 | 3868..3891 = -1.4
